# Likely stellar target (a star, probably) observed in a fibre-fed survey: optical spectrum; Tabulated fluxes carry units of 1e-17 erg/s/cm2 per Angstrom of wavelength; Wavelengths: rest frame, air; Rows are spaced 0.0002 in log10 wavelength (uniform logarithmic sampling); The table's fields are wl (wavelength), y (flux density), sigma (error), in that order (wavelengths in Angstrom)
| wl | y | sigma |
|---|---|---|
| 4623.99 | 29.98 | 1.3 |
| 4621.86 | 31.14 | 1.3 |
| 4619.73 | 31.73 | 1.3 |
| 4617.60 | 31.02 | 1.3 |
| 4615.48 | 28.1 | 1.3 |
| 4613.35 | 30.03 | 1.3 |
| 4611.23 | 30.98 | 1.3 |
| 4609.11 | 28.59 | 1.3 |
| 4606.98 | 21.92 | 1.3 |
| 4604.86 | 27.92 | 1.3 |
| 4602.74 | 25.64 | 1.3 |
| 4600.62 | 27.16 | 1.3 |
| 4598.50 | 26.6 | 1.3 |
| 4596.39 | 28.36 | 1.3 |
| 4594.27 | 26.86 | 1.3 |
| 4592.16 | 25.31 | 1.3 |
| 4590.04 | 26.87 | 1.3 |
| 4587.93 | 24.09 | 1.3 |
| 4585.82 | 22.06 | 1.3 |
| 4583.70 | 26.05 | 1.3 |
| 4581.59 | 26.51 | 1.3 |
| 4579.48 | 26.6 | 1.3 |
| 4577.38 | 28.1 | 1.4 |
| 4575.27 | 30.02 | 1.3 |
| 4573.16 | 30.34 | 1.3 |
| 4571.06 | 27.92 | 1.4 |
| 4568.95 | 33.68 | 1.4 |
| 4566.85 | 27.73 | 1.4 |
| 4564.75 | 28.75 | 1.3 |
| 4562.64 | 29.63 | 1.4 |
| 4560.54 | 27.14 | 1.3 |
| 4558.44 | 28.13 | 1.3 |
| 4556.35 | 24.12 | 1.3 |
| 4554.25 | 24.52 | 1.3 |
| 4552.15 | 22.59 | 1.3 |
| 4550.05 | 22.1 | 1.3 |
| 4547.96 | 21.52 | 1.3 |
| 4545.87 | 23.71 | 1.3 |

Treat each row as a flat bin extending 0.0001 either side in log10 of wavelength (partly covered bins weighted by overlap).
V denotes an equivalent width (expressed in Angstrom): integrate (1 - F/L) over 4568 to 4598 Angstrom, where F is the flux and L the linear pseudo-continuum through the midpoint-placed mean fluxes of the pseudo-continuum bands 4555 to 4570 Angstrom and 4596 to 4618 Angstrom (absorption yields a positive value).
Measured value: 0.8 Angstrom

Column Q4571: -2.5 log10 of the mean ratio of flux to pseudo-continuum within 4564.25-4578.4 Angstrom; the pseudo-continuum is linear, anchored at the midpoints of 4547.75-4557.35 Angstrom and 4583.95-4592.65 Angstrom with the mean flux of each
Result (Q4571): -0.23 mag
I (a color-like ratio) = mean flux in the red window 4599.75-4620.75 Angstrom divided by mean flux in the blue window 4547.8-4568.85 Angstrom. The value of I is 1.1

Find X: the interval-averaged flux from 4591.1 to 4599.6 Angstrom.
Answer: 26.8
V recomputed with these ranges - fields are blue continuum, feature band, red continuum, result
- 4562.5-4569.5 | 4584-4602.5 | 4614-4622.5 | 2.57 Angstrom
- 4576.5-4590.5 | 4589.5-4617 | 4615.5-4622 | 1.17 Angstrom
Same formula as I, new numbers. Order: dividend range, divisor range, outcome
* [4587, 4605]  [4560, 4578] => 0.90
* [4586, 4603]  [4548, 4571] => 0.98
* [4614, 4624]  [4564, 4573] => 1.03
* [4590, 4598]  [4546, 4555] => 1.18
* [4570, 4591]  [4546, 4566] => 1.06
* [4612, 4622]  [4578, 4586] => 1.18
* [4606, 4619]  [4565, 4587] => 1.02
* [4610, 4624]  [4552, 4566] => 1.14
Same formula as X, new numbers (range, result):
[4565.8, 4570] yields 30.7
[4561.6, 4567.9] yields 28.7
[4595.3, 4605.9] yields 27.1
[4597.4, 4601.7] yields 26.9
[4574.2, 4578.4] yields 29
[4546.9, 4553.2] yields 22.1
